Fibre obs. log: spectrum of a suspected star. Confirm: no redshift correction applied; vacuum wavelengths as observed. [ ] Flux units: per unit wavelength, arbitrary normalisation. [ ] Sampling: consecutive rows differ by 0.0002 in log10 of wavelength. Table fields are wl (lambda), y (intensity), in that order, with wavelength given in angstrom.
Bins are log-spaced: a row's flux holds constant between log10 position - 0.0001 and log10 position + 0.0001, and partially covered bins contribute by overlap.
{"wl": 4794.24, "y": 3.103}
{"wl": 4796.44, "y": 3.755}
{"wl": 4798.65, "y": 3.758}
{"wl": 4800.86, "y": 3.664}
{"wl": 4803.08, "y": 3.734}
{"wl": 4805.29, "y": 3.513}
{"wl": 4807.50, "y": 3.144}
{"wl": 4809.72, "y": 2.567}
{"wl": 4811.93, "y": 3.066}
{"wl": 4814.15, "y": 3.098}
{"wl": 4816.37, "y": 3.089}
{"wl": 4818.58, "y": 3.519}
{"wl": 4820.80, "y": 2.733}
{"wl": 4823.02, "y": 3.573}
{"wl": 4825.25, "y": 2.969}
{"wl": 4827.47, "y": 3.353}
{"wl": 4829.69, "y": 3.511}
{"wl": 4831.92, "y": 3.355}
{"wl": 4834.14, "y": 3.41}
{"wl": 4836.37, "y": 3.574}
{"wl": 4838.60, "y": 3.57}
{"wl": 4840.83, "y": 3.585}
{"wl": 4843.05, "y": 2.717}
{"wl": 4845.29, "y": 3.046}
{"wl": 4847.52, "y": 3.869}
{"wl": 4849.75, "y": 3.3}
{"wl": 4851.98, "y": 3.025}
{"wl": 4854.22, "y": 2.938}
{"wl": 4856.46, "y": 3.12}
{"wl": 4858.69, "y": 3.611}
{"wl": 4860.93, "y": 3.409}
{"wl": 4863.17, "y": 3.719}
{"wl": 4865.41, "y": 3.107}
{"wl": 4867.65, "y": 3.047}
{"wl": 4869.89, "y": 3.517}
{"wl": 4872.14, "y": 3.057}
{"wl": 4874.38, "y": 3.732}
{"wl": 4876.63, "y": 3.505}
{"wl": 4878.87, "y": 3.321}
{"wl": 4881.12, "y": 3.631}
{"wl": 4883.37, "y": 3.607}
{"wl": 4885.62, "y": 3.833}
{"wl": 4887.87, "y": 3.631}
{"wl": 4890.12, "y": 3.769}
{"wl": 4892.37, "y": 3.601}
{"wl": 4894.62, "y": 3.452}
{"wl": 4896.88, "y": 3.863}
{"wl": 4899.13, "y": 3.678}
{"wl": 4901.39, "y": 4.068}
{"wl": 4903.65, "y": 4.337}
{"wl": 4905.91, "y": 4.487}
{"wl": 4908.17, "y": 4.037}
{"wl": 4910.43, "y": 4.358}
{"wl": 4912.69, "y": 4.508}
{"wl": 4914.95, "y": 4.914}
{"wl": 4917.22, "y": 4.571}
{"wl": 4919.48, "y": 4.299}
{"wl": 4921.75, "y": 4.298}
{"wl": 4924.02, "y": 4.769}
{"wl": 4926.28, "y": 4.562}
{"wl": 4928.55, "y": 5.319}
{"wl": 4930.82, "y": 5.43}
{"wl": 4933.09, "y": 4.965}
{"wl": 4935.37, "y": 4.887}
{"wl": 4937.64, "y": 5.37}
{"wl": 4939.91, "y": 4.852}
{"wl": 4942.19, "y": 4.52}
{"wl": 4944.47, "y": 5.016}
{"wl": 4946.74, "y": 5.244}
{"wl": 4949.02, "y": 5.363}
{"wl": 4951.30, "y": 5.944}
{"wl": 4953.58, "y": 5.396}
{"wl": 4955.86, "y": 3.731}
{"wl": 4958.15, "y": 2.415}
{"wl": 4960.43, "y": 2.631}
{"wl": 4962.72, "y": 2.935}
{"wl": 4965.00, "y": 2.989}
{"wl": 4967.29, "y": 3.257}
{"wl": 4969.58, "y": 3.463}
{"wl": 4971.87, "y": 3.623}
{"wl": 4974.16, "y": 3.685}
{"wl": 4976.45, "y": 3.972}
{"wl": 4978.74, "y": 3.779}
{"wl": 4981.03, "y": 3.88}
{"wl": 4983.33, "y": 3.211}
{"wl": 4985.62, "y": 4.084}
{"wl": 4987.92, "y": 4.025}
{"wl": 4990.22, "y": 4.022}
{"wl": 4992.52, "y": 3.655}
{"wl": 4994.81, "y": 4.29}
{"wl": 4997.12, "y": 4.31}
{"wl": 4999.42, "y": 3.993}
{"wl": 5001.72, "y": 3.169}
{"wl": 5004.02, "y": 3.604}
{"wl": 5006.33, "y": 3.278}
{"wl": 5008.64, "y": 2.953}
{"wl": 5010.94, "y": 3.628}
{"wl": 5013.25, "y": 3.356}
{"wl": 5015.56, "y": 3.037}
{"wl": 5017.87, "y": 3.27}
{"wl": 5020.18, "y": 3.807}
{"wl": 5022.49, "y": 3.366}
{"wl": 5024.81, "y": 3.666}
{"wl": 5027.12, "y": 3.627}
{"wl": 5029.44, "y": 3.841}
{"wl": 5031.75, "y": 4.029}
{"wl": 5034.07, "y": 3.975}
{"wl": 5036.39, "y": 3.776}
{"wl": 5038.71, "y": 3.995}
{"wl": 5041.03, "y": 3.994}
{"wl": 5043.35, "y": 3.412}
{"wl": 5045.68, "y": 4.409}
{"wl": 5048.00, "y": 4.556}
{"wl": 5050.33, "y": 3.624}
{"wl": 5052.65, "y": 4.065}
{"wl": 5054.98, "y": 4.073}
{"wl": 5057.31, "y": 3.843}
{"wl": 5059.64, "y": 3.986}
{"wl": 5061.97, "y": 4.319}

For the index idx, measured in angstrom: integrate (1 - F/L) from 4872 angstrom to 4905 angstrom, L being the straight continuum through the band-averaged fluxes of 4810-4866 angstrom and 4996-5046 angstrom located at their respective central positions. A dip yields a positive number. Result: -3.1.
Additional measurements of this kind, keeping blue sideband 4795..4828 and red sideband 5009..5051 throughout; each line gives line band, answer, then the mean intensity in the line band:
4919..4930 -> -3.7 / 4.69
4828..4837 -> -0.3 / 3.45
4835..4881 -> 0.6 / 3.35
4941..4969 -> -4.1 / 4.11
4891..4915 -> -4.1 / 4.08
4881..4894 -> -0.8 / 3.68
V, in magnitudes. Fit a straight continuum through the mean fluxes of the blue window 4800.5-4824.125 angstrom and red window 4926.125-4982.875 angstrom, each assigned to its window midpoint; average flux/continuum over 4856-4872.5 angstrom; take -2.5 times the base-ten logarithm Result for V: 0.08 mag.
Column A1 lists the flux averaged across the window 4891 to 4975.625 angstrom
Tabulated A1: 4.29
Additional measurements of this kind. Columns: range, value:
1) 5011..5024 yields 3.4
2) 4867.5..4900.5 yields 3.57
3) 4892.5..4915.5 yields 4.13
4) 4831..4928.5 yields 3.74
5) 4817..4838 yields 3.33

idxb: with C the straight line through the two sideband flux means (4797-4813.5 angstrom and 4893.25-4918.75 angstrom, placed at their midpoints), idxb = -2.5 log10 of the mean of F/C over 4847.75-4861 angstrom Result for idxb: 0.156 mag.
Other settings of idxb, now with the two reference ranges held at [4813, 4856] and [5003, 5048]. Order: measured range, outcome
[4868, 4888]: -0.048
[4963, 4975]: 0.057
